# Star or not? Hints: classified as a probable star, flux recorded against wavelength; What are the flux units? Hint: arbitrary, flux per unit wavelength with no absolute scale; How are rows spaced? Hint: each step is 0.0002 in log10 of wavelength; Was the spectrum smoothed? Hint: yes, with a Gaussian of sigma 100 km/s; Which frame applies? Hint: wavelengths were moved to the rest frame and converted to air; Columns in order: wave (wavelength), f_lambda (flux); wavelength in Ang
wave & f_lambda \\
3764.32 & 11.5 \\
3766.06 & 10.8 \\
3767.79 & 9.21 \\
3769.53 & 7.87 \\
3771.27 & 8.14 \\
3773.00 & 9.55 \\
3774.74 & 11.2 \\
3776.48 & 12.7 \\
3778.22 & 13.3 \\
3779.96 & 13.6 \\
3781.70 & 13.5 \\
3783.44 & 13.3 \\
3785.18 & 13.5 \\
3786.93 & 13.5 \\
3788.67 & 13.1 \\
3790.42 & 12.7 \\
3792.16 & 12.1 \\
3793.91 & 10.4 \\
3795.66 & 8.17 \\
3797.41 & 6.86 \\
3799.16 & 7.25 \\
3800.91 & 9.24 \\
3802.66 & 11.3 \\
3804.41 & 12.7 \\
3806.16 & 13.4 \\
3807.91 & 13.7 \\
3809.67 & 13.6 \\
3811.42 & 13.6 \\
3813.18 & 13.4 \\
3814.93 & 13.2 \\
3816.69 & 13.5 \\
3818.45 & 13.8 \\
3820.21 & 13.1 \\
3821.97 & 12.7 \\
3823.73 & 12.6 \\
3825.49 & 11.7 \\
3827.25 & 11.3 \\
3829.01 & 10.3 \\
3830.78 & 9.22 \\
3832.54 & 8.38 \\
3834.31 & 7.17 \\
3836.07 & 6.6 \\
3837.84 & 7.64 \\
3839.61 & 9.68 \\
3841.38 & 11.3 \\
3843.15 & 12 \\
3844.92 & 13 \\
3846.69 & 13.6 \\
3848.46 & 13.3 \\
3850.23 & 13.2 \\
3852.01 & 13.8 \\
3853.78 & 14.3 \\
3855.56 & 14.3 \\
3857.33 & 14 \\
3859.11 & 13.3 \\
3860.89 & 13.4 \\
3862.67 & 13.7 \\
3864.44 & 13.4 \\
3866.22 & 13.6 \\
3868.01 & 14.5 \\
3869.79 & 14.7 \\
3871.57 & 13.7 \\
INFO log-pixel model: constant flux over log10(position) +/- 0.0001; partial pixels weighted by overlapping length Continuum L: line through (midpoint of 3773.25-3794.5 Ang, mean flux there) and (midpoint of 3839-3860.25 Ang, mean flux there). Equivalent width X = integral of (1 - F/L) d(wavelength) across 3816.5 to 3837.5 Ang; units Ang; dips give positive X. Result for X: 3.6 Ang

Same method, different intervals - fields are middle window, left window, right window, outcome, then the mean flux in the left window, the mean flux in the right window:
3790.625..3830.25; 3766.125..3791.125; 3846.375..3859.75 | 2.8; 11.8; 13.7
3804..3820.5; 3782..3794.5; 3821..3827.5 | -1.4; 12.7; 12.2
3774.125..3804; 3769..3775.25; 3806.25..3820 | -2.1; 9.15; 13.5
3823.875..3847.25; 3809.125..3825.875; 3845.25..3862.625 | 5.6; 13.2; 13.7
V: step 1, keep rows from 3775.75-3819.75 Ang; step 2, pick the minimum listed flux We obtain 6.86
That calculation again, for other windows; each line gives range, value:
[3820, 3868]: 6.6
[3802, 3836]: 7.17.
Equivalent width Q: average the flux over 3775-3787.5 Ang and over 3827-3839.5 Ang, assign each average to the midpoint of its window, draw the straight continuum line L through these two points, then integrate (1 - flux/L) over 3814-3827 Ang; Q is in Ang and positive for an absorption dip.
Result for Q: -4.2 Ang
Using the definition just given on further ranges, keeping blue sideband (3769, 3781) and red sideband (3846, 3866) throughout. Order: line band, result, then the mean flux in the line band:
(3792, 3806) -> 2.4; 9.82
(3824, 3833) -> 1.6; 10.4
